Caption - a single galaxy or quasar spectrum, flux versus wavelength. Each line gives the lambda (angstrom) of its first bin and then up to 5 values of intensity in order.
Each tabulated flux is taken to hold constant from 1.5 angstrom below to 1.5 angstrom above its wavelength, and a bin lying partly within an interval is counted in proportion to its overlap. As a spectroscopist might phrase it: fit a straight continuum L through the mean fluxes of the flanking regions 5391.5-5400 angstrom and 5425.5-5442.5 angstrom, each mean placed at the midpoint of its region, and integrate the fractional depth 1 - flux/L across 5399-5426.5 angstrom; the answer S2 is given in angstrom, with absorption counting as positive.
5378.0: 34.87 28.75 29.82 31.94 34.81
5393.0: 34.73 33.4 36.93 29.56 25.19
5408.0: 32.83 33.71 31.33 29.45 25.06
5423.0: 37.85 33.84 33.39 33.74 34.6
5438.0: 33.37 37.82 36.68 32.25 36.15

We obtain 2.8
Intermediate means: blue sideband 34.9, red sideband 34.5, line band 31.2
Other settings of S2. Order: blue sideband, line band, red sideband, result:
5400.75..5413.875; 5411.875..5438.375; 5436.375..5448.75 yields 0.2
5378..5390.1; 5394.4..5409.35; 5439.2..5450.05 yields 0.5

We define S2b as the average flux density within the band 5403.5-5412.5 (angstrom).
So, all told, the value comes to 30.6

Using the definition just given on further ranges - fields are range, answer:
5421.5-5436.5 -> 34.7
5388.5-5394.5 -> 34.8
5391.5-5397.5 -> 34.1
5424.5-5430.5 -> 33.6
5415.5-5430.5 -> 31.9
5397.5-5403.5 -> 33.2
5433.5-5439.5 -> 34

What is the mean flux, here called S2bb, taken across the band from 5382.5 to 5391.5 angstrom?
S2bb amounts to 32.2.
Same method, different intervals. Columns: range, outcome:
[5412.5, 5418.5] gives 30.4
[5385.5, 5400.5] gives 34.4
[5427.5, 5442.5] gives 34.6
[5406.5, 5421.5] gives 30.5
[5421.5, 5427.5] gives 35.8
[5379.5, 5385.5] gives 29.3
